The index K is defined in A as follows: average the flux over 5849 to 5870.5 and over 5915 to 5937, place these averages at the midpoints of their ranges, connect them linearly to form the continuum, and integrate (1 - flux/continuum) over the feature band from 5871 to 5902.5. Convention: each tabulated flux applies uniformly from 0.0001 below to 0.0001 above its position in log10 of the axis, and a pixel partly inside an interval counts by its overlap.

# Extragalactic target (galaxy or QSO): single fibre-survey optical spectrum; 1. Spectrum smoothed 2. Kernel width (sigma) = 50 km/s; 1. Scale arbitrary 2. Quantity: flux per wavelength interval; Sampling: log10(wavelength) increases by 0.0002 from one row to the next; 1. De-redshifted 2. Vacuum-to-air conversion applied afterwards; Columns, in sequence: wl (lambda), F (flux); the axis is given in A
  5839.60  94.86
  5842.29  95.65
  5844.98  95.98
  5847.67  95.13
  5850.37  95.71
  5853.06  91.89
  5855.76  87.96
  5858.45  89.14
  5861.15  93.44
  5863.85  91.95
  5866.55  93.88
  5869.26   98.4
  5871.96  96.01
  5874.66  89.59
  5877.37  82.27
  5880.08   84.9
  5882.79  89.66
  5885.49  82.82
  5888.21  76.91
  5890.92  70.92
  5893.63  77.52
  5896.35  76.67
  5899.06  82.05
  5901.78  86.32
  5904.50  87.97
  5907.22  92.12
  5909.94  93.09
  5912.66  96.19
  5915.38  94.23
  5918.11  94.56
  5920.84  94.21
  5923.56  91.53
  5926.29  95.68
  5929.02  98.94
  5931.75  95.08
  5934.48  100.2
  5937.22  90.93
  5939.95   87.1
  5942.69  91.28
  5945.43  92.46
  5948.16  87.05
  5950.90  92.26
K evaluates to 3.7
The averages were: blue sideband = 92.7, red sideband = 95.3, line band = 82.7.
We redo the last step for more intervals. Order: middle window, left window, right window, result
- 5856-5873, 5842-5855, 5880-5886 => -0.5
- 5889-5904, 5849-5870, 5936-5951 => 2.0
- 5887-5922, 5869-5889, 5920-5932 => 2.0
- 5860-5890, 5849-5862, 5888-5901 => -1.5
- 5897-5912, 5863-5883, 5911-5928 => 0.8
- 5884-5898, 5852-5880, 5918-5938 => 2.4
